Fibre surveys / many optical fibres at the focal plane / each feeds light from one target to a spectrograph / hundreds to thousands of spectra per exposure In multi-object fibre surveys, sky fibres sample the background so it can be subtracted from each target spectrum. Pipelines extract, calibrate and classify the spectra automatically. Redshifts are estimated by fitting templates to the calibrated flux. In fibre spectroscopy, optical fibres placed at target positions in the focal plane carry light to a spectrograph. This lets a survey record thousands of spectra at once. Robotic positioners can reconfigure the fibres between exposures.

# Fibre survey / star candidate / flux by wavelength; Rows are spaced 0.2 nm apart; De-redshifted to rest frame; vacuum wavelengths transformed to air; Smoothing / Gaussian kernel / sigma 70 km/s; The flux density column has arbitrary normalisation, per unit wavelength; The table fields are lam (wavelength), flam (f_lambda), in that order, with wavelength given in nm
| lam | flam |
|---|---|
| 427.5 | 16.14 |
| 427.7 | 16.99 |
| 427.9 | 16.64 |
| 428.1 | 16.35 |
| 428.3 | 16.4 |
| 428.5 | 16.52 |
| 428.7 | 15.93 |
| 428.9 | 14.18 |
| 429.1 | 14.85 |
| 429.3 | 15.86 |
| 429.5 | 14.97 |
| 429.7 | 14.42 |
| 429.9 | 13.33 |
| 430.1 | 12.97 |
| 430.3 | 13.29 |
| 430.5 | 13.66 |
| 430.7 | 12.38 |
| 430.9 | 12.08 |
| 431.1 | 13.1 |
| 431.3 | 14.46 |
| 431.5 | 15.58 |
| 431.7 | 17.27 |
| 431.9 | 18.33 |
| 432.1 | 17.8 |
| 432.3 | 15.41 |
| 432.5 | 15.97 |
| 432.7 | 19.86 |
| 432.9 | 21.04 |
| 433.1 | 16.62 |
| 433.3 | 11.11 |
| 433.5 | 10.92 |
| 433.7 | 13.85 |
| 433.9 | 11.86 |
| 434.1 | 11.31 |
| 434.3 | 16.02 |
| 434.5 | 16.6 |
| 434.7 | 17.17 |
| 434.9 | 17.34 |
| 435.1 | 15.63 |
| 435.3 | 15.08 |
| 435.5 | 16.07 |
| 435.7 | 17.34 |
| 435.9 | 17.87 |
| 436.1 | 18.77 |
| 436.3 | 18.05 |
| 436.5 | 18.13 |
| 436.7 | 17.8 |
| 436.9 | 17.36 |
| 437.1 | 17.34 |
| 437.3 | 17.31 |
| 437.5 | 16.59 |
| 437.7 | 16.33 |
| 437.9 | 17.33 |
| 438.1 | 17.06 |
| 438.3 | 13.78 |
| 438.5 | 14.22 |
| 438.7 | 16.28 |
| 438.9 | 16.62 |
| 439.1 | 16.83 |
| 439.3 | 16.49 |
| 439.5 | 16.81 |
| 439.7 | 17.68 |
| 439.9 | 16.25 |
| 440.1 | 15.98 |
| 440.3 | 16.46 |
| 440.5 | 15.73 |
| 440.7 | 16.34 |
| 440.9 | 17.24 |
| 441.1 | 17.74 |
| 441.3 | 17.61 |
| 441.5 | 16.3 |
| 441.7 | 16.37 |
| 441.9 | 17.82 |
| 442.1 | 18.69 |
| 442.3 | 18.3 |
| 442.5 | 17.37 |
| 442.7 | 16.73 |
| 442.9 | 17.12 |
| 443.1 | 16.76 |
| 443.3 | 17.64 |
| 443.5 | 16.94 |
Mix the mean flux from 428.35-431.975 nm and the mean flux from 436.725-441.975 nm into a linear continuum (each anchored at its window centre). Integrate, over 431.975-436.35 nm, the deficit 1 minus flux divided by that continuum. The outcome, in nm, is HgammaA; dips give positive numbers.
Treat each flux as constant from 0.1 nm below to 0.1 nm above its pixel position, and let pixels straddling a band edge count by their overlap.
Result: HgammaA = -0.14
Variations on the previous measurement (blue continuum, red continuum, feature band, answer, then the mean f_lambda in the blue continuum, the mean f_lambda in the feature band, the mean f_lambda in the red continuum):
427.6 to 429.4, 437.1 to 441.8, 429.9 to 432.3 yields 0.22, 16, 14.6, 16.5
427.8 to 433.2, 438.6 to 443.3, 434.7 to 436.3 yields -0.07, 15.5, 17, 17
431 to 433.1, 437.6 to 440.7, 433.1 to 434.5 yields 0.30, 16.9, 13.1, 16.3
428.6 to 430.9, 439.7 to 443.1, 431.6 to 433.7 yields -0.22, 14.1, 16.3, 17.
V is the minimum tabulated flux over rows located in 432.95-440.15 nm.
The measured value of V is 10.92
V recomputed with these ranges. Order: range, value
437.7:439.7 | 13.78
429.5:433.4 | 11.11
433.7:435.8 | 11.31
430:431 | 12.08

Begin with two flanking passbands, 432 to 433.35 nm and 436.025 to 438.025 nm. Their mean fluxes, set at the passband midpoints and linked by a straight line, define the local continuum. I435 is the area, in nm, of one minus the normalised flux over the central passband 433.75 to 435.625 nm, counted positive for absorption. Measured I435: 0.22 nm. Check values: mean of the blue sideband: 17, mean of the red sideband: 17.5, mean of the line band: 15.2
